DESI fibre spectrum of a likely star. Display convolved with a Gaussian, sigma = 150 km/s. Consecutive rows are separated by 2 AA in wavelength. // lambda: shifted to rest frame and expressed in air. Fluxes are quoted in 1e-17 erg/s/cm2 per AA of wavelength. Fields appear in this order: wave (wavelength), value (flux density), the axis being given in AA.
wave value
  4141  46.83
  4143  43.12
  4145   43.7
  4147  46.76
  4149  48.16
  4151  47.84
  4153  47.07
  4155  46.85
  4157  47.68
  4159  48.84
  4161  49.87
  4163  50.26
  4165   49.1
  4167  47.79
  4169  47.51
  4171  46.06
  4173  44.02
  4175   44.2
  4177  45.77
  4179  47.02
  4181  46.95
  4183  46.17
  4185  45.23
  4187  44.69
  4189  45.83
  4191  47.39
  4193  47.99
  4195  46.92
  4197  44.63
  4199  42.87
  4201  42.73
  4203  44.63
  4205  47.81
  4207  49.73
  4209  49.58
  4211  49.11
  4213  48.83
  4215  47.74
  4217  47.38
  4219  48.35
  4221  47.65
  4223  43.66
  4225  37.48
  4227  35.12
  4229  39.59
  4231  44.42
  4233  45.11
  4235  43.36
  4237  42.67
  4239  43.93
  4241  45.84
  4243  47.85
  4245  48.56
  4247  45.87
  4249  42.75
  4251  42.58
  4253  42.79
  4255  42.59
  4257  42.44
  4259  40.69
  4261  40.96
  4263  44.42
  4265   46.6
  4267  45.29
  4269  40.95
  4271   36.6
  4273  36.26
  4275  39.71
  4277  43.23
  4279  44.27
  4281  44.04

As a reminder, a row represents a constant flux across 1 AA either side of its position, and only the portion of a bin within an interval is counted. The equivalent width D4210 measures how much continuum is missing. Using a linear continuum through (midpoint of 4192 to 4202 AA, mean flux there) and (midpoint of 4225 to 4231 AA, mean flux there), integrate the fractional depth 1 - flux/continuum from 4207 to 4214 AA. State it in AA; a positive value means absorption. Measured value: -1.2 AA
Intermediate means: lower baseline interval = 45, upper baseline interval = 38.6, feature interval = 49.3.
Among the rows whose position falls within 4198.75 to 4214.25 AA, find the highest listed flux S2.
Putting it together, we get 49.73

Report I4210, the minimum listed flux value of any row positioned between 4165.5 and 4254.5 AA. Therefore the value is 35.12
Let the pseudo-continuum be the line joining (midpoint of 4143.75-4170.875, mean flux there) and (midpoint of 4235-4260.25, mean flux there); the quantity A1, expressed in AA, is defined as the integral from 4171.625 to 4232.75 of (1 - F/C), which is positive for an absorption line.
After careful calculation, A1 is 0.55 AA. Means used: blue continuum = 47.7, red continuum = 44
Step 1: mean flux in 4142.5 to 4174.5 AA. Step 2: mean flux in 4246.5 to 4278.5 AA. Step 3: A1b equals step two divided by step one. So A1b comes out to 0.89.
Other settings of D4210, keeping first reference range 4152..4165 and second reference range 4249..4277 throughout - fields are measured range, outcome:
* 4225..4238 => 0.7 AA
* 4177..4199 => 0.2 AA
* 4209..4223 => -1.0 AA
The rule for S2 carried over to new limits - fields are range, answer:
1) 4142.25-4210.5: 50.26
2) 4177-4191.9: 47.39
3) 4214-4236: 48.35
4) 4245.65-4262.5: 45.87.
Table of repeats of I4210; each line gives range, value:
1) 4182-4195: 44.69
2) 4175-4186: 44.2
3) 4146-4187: 44.02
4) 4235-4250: 42.67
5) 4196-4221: 42.73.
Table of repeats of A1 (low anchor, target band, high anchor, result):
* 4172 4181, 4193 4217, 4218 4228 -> -1.80 AA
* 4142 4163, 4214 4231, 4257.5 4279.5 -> 0.17 AA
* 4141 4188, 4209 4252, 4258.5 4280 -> -1.16 AA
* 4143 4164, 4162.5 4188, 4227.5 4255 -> 0.10 AA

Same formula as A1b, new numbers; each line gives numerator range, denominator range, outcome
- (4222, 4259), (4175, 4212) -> 0.93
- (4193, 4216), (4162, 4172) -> 0.97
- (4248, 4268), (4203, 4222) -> 0.89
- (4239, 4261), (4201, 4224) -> 0.93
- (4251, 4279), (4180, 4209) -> 0.91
